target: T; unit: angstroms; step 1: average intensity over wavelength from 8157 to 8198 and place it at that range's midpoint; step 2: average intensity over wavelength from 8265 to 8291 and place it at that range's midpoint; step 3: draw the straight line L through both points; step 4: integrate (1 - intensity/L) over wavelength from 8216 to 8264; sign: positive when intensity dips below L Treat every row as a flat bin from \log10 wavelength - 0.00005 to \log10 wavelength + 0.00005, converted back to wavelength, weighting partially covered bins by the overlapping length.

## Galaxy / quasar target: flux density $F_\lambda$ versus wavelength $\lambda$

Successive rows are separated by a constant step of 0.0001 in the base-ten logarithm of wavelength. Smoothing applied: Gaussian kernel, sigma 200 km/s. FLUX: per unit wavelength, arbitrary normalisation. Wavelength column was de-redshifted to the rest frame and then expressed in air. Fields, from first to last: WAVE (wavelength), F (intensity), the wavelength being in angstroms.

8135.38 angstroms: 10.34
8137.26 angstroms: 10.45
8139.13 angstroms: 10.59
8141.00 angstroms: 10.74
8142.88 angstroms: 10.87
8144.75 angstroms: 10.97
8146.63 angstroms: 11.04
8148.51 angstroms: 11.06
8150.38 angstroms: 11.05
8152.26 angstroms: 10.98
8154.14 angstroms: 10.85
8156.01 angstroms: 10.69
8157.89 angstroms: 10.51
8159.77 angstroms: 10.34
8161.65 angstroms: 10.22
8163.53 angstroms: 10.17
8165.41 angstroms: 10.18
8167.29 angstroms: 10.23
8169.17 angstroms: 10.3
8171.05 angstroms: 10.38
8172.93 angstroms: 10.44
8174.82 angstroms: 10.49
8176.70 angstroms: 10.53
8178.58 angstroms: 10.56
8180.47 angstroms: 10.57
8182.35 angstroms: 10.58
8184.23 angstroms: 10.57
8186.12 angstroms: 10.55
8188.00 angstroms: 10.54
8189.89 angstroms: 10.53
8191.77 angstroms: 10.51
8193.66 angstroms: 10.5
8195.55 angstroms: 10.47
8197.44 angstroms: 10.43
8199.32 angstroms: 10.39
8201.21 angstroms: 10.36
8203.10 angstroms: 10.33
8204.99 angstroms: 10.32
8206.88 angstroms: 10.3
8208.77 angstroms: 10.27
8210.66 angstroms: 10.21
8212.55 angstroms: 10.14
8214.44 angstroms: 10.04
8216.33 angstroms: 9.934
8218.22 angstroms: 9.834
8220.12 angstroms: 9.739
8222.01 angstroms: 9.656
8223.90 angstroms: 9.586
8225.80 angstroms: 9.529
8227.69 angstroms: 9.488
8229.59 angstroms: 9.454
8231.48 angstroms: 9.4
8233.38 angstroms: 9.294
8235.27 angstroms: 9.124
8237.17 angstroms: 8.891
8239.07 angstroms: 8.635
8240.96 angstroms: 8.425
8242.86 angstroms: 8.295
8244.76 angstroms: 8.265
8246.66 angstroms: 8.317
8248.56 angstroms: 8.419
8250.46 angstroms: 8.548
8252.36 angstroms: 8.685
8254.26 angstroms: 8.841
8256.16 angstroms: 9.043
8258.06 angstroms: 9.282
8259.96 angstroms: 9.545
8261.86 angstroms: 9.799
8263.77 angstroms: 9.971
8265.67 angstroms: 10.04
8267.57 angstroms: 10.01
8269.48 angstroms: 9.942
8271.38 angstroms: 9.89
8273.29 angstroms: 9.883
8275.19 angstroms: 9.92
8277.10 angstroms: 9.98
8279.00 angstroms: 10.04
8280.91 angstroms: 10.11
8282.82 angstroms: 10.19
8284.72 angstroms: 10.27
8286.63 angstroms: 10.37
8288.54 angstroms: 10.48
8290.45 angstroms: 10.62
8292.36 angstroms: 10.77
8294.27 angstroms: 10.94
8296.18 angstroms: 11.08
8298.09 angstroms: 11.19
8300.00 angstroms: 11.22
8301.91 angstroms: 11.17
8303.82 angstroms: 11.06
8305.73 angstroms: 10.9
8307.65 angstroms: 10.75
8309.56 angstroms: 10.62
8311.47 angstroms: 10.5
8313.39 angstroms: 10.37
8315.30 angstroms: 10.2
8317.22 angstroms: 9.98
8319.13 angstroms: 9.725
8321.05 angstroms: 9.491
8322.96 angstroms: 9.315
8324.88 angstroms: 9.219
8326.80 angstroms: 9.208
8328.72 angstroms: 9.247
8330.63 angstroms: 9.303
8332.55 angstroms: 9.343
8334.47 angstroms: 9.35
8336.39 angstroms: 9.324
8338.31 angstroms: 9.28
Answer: 5.2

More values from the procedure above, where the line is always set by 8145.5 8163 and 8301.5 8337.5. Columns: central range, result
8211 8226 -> 0.8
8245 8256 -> 1.8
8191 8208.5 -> 0.2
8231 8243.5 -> 1.8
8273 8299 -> -0.9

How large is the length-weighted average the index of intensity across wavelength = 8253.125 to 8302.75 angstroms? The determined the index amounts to 10.2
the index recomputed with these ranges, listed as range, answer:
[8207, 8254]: 9.27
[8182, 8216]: 10.4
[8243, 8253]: 8.42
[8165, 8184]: 10.4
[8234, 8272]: 9.09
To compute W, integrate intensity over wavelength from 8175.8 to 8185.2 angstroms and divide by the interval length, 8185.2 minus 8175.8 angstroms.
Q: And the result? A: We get 10.6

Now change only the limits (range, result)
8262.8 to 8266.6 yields 9.99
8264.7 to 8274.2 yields 9.95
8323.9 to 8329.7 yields 9.22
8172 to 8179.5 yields 10.5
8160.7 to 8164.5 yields 10.2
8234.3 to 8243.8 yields 8.68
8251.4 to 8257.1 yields 8.86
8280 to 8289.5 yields 10.3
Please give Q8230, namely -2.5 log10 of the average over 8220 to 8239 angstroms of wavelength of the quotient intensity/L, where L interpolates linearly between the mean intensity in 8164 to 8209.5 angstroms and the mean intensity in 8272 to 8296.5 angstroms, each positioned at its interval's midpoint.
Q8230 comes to 0.11 mag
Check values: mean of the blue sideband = 10.4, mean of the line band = 9.37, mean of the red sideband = 10.3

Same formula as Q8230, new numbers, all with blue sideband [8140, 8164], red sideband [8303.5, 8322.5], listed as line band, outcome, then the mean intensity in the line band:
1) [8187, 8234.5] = 0.06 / 10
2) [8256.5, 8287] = 0.05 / 9.93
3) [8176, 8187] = 0.01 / 10.6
